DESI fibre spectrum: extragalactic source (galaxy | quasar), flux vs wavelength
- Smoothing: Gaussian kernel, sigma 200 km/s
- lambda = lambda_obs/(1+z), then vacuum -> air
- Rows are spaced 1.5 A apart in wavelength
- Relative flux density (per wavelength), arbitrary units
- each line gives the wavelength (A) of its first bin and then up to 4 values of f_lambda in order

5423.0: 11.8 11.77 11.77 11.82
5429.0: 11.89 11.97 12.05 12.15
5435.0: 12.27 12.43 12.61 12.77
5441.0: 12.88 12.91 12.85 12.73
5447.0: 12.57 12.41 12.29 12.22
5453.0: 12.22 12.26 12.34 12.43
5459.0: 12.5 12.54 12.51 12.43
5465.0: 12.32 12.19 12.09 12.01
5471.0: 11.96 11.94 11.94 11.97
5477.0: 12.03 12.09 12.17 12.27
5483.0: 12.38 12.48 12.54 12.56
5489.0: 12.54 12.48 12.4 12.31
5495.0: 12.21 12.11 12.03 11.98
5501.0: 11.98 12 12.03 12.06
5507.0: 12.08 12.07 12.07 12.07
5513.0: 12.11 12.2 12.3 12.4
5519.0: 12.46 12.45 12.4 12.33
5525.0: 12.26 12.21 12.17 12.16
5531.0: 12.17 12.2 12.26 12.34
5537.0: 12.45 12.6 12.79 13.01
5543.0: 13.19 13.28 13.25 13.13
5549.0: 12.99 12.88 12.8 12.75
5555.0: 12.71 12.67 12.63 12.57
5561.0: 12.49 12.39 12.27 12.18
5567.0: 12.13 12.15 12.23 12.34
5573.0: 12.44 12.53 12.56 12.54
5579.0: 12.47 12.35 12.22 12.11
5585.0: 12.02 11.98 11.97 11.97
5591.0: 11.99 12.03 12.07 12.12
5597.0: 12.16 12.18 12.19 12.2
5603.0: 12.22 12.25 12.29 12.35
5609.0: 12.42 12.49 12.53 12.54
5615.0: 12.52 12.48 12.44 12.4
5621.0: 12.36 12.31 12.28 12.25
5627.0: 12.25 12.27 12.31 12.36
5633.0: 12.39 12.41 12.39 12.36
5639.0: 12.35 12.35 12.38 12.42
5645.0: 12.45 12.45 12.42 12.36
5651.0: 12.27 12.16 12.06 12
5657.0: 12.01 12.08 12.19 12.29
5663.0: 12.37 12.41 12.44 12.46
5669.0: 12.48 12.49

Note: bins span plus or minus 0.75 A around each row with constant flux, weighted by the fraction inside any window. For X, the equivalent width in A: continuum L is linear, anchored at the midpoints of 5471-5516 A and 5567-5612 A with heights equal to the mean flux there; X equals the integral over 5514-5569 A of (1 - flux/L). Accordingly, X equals -1.47 A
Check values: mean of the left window 12.2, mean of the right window 12.2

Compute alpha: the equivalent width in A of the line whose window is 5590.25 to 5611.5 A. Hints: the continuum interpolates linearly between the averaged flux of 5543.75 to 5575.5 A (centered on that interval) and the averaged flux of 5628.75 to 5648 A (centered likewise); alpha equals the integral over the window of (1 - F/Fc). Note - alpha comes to 0.5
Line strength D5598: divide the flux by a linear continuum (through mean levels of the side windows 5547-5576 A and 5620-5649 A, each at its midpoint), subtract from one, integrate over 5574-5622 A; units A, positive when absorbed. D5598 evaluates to 0.6 A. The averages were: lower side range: 12.5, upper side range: 12.4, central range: 12.3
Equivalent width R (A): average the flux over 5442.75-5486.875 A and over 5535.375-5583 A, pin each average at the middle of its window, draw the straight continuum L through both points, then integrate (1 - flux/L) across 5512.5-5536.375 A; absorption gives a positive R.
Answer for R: 0.41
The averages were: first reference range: 12.3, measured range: 12.3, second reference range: 12.6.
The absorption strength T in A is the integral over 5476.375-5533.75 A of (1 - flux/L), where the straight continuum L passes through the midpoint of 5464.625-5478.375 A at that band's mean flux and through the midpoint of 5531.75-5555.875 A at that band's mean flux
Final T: 0.7 A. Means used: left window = 12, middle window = 12.2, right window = 12.8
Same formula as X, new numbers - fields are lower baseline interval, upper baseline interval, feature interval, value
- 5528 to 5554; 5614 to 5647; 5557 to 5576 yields 0.4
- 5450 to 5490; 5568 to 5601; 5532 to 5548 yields -0.7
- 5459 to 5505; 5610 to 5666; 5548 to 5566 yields -0.5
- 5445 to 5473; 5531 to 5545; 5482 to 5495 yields 0.0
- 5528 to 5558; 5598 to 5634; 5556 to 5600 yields 0.9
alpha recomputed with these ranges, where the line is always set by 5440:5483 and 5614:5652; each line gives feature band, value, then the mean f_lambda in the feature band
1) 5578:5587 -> 0.1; 12.2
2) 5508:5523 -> 0.1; 12.3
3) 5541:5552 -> -0.7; 13.1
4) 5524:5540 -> 0.0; 12.3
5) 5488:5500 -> 0.1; 12.3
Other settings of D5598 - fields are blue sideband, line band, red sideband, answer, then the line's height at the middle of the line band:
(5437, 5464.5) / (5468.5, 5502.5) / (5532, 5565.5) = 1.06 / 12.6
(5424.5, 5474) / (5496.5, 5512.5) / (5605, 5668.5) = 0.36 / 12.3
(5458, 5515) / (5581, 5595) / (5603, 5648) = 0.32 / 12.3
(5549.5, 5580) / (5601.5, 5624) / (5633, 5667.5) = 0.00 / 12.4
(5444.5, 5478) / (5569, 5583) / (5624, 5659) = -0.13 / 12.3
